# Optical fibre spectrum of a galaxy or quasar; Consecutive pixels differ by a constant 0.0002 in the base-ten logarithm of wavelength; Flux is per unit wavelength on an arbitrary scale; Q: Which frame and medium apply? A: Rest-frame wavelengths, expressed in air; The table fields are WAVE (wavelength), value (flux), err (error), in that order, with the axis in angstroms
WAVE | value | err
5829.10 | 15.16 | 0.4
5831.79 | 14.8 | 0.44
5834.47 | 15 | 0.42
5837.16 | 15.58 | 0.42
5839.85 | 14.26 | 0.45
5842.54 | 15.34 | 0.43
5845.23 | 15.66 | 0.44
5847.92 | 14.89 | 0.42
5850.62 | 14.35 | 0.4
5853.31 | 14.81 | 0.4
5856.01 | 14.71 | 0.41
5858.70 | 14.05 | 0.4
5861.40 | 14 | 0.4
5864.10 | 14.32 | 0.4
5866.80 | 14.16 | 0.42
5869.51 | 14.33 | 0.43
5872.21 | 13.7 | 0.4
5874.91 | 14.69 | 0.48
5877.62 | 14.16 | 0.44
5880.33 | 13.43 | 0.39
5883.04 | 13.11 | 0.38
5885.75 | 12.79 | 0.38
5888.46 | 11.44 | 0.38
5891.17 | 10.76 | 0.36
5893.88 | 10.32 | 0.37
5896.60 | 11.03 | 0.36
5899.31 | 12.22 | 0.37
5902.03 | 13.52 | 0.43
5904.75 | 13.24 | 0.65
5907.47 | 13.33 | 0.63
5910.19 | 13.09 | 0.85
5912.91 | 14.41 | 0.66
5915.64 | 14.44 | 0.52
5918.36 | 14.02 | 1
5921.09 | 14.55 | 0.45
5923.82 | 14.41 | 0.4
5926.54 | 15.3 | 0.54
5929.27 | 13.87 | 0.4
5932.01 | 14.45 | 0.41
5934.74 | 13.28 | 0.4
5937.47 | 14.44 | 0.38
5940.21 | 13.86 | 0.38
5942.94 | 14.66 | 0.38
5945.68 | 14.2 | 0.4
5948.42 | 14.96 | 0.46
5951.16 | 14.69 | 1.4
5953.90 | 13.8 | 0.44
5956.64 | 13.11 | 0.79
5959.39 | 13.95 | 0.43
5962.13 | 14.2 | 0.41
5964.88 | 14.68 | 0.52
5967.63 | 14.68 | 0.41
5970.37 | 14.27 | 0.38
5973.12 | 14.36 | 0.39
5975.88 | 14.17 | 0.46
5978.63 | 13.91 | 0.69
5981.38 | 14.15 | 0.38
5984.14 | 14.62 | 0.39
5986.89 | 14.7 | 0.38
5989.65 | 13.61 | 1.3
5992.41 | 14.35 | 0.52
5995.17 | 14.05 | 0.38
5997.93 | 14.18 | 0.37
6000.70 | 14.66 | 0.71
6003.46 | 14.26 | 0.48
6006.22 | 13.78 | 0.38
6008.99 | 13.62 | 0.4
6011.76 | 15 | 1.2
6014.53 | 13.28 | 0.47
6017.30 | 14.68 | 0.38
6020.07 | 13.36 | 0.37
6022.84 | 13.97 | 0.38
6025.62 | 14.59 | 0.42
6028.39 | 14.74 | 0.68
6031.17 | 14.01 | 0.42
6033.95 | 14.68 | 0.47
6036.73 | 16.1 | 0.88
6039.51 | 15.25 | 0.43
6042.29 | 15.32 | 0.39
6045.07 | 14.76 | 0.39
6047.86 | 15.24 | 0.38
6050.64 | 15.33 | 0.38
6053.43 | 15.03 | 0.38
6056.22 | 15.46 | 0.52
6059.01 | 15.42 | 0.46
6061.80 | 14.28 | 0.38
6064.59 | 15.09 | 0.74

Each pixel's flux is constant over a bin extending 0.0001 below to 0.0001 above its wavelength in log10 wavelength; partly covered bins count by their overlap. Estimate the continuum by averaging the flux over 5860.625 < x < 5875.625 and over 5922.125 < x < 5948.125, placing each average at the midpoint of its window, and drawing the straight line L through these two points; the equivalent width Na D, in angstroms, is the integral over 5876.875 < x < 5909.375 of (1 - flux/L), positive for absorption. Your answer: 4.1 angstroms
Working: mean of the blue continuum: 14.2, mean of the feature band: 12.4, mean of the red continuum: 14.3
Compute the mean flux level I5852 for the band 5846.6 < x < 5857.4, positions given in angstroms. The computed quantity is 14.7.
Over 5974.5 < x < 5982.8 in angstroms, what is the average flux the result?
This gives 14.1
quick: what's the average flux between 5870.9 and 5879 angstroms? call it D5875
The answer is 14.2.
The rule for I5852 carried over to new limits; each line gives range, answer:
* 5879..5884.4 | 13.3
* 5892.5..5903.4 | 11.8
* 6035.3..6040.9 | 15.7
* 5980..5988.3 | 14.5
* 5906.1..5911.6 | 13.2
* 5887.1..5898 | 10.9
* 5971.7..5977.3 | 14.2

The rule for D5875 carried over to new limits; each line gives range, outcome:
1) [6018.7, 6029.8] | 14.2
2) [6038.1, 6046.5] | 15.1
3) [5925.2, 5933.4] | 14.5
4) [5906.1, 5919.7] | 13.9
